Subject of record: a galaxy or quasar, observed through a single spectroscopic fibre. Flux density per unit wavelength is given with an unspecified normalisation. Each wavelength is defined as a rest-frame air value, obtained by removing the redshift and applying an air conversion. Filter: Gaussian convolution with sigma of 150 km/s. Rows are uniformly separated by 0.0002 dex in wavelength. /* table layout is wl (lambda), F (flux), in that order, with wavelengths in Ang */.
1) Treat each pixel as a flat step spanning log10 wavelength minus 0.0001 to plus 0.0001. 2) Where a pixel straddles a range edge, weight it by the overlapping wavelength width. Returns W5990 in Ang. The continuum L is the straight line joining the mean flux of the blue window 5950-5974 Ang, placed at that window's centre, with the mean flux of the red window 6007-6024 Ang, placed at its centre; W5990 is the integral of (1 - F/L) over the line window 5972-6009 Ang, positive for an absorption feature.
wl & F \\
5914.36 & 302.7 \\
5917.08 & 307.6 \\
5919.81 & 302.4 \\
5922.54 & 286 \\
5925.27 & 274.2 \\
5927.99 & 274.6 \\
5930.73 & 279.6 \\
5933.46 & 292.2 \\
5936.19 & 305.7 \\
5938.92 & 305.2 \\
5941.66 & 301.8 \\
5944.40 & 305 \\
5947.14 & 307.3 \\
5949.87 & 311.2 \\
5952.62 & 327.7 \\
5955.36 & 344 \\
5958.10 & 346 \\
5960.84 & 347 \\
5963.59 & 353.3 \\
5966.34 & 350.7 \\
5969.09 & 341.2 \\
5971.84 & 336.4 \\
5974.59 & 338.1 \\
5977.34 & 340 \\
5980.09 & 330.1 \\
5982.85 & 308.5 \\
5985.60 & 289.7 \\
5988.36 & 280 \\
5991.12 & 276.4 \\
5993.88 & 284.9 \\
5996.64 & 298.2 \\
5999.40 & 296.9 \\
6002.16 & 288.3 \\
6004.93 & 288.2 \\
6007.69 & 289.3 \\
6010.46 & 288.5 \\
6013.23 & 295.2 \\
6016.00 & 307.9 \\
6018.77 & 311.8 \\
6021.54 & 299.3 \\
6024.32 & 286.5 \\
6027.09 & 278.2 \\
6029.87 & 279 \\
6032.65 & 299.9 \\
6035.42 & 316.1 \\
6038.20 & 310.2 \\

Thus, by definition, 1.9 Ang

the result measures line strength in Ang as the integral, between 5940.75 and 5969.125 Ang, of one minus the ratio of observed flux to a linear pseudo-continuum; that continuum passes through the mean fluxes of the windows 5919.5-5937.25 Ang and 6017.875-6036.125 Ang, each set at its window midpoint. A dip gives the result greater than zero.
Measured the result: -4.1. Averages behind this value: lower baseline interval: 287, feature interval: 330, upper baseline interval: 295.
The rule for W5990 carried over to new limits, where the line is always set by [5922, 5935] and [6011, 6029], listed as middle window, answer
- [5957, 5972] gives -3.1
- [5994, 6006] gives 0.0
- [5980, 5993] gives -0.1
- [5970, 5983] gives -2.0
